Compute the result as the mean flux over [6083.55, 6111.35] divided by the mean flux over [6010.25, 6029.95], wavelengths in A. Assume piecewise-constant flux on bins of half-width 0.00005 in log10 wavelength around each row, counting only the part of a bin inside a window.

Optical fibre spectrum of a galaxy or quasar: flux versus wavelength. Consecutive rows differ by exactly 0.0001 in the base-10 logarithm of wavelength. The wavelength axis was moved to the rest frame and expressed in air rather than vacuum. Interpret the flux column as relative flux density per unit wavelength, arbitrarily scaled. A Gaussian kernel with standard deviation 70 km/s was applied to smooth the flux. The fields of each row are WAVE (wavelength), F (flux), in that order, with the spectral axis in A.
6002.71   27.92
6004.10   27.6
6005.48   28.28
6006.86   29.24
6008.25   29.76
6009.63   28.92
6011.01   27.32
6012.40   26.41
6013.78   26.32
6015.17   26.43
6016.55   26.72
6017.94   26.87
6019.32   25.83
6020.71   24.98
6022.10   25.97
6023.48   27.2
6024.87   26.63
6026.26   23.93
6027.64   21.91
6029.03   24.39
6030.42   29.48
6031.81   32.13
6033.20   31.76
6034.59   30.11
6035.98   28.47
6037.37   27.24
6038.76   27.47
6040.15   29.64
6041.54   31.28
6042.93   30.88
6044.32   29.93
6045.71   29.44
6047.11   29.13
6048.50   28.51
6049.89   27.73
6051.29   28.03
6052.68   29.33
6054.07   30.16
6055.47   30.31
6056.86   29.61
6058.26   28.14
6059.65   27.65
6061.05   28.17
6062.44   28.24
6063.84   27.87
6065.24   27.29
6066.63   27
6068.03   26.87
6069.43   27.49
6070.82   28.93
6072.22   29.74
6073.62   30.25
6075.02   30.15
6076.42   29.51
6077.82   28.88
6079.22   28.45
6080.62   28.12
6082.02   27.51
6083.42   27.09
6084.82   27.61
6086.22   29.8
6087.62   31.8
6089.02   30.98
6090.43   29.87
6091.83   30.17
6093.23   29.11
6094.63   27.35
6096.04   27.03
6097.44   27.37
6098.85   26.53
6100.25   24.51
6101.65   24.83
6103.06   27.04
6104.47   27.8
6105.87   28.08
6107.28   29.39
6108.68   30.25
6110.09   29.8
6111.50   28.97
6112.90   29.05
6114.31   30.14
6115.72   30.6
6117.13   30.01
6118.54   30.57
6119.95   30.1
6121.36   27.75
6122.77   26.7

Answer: 1.10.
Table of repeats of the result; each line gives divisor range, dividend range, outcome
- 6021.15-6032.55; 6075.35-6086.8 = 1.07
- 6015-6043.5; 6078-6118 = 1.03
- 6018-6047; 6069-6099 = 1.03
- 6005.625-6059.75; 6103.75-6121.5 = 1.05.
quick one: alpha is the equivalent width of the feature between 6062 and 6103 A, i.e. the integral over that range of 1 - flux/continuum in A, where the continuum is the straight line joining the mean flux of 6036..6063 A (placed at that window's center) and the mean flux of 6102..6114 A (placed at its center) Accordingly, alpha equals 0.8 A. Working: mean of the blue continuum 29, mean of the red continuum 28.7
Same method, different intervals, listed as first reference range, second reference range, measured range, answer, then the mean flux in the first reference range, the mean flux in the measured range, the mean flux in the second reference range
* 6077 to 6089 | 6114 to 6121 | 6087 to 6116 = 0.9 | 28.8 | 28.6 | 30.1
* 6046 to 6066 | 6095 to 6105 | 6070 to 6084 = -0.7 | 28.6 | 28.9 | 26.4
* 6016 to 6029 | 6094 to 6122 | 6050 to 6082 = -2.0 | 25.5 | 28.6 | 28.4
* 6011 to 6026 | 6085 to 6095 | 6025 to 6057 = -1.5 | 26.3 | 28.7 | 29.9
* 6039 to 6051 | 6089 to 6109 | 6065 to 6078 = 0.0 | 29.4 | 28.7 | 27.9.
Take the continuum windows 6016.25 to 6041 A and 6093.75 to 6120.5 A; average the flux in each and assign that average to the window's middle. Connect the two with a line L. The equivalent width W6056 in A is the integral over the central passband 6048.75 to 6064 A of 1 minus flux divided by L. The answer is -0.55 A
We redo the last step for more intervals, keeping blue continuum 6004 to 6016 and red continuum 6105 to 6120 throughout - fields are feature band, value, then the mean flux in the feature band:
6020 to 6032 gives 0.9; 26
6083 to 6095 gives -0.1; 29.4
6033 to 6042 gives -0.3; 29.3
